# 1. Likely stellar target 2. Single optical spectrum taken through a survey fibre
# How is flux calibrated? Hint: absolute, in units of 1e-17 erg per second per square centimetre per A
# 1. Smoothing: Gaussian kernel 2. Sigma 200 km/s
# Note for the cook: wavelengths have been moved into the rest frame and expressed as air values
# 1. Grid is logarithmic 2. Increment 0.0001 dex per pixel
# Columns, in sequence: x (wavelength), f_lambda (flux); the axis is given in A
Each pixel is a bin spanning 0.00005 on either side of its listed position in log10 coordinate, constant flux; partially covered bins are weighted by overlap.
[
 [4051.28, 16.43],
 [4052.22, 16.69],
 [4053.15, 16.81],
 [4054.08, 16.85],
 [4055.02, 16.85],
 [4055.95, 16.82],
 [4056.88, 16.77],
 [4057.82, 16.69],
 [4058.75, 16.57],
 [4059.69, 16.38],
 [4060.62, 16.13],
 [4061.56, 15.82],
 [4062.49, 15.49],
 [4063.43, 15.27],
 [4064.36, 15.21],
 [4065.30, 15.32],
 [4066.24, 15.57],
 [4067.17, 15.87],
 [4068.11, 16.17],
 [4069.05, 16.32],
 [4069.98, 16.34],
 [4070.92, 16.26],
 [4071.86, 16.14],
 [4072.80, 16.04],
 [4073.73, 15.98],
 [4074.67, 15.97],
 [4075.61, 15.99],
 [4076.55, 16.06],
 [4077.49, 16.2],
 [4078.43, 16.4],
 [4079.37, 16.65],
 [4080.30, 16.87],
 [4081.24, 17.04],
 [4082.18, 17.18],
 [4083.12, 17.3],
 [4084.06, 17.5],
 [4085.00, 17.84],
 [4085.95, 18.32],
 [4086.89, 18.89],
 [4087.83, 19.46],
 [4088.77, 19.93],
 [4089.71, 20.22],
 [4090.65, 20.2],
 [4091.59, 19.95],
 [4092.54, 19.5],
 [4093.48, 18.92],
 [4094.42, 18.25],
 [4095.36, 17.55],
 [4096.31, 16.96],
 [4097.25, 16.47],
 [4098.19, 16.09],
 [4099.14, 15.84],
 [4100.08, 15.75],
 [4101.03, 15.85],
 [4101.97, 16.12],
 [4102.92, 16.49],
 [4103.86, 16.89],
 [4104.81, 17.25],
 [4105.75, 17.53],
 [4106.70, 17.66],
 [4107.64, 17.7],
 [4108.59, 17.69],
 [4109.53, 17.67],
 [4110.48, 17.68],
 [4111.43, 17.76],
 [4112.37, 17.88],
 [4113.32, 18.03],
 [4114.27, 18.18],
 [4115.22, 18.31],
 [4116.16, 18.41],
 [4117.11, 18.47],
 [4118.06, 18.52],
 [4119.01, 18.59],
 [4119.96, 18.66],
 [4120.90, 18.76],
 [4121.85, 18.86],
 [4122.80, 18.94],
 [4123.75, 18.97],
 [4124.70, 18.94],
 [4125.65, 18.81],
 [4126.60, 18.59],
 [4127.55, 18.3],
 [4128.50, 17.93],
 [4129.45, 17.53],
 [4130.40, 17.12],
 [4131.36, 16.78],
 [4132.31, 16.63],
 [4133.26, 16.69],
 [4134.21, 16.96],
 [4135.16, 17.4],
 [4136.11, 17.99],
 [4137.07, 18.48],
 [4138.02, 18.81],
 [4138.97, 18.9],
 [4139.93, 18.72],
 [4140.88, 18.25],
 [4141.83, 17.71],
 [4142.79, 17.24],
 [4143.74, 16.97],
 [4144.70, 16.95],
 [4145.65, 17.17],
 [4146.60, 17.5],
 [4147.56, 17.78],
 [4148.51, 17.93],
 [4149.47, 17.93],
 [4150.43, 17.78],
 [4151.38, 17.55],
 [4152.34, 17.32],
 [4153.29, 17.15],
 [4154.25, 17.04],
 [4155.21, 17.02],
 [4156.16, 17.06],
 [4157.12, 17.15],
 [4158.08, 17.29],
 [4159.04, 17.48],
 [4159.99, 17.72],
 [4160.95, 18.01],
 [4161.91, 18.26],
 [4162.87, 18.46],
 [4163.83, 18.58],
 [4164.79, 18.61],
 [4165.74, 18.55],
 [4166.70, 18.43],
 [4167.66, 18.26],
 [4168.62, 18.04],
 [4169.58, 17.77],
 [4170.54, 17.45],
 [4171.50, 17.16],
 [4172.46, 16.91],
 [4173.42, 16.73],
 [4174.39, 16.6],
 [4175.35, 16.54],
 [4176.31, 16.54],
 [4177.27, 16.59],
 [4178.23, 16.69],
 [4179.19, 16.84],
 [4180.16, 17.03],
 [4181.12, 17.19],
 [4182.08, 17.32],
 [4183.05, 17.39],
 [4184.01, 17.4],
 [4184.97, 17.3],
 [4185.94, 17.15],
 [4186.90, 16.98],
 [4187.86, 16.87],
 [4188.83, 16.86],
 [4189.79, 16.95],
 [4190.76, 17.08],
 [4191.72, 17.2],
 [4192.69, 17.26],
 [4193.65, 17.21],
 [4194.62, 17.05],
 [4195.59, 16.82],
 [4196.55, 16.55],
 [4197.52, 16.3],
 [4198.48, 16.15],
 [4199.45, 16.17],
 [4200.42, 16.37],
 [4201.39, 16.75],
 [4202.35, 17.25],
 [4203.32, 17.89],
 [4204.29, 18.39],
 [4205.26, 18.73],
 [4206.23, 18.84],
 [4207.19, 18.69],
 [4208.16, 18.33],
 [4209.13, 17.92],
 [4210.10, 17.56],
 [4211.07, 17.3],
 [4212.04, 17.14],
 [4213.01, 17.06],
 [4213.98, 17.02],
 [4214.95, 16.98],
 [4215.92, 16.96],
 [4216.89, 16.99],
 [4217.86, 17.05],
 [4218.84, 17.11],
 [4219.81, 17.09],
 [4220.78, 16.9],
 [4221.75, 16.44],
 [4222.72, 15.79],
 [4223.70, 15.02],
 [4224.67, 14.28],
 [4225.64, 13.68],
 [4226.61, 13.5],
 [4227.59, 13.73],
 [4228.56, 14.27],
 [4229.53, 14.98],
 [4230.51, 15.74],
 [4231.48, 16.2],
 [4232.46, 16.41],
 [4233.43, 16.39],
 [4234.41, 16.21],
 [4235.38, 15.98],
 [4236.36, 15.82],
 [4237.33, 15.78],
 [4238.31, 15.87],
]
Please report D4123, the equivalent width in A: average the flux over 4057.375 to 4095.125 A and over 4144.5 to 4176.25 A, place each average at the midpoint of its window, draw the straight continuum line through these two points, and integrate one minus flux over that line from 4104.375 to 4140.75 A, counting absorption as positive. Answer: -1.5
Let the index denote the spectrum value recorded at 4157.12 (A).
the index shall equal 17.15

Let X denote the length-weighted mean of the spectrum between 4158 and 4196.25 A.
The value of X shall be 17.4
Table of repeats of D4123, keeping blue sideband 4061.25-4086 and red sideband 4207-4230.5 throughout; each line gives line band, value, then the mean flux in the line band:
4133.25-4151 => -1.6 A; 17.8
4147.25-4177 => -2.3 A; 17.6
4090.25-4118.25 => -2.3 A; 17.6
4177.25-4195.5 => -0.9 A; 17.1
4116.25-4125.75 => -1.4 A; 18.7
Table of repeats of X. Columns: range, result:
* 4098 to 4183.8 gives 17.6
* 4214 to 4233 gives 15.8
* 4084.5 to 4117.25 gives 17.9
